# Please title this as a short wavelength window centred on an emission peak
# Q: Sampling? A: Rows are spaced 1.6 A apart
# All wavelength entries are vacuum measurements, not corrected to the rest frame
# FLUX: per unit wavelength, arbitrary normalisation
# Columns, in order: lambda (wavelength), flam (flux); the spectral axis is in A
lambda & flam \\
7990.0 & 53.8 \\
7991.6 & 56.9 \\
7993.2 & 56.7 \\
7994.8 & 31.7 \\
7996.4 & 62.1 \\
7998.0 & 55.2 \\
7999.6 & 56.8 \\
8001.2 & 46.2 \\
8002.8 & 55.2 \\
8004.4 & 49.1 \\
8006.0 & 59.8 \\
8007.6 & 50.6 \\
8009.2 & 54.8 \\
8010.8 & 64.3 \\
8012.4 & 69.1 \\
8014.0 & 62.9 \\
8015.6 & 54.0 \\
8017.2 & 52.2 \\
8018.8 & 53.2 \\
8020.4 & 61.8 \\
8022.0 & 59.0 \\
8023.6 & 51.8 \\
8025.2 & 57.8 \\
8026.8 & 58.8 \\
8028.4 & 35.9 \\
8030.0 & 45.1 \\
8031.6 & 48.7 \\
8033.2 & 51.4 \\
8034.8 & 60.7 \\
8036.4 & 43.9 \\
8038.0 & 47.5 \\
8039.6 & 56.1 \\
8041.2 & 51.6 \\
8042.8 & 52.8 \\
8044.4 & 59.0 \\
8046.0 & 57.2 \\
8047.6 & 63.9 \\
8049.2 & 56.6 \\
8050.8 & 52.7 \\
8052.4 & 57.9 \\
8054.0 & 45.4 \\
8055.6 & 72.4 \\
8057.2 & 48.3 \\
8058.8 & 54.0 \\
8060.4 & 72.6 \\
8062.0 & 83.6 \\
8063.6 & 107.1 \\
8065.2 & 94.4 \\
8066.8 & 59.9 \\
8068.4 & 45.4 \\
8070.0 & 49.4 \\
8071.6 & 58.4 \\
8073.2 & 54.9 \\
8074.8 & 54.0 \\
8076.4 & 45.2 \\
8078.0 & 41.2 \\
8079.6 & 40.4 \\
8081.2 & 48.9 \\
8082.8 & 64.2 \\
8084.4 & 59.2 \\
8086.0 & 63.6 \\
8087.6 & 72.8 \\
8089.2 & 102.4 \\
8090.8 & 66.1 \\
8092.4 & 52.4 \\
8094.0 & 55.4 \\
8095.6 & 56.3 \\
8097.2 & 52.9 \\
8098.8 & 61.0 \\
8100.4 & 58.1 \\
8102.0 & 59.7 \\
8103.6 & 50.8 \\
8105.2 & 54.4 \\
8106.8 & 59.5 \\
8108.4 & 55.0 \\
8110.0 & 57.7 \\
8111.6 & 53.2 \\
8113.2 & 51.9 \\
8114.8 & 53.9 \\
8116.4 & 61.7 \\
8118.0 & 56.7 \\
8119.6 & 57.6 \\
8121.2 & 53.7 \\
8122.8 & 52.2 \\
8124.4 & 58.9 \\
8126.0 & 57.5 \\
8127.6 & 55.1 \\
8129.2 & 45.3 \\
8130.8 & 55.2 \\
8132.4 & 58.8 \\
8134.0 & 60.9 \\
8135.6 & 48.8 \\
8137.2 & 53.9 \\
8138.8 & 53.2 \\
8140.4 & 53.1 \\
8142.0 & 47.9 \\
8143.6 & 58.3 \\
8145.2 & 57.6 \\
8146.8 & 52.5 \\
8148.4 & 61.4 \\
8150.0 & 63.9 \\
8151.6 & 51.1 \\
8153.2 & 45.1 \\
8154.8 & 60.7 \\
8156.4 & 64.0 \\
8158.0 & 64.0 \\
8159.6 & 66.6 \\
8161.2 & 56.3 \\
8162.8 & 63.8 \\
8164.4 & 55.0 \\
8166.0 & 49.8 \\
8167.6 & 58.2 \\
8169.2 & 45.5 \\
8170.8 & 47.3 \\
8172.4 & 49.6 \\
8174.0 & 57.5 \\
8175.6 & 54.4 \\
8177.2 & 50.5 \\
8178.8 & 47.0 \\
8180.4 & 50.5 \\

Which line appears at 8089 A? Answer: [N II]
